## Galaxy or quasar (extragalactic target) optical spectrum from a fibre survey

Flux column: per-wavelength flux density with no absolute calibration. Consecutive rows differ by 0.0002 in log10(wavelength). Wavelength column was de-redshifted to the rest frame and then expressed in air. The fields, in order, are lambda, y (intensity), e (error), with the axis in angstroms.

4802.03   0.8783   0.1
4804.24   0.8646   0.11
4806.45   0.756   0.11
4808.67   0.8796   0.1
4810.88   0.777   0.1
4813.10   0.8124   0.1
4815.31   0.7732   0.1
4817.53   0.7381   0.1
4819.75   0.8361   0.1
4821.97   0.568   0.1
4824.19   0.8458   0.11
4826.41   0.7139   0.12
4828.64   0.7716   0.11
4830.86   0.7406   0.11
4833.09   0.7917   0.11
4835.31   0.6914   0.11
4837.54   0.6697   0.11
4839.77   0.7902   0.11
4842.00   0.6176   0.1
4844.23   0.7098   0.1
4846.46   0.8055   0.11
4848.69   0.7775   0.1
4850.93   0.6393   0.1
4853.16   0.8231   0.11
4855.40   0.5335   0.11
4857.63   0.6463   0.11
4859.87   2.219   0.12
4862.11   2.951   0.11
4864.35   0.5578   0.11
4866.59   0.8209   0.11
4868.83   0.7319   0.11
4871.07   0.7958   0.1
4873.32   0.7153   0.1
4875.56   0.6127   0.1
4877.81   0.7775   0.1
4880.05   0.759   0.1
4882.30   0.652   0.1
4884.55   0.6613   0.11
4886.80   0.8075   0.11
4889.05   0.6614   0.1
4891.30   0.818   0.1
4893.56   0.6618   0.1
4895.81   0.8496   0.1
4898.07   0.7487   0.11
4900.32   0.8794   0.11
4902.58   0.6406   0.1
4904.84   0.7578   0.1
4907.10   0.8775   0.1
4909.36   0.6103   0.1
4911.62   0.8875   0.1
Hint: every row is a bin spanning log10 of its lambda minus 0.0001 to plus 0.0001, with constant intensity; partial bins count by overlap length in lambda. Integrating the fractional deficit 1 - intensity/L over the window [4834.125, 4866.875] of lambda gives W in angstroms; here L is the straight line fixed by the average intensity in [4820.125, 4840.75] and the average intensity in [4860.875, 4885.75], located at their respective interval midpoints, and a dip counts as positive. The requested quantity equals -4.9 angstroms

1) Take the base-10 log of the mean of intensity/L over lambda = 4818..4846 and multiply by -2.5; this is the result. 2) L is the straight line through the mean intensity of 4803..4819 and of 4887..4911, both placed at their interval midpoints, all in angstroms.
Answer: 0.086 mag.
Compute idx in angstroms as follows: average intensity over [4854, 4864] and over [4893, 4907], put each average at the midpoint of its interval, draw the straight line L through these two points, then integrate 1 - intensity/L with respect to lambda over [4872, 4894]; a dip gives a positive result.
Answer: 7.1 angstroms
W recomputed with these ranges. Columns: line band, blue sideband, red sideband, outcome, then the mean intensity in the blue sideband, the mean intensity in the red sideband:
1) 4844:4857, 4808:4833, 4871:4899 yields 0.7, 0.768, 0.73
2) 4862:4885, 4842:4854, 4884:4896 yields -2.9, 0.737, 0.739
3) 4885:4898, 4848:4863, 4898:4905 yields 1.5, 1.21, 0.758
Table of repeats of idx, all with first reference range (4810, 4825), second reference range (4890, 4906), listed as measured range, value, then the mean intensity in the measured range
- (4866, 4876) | 0.3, 0.739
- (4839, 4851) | 0.5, 0.729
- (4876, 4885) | 0.6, 0.709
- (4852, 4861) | -3.4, 1.06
